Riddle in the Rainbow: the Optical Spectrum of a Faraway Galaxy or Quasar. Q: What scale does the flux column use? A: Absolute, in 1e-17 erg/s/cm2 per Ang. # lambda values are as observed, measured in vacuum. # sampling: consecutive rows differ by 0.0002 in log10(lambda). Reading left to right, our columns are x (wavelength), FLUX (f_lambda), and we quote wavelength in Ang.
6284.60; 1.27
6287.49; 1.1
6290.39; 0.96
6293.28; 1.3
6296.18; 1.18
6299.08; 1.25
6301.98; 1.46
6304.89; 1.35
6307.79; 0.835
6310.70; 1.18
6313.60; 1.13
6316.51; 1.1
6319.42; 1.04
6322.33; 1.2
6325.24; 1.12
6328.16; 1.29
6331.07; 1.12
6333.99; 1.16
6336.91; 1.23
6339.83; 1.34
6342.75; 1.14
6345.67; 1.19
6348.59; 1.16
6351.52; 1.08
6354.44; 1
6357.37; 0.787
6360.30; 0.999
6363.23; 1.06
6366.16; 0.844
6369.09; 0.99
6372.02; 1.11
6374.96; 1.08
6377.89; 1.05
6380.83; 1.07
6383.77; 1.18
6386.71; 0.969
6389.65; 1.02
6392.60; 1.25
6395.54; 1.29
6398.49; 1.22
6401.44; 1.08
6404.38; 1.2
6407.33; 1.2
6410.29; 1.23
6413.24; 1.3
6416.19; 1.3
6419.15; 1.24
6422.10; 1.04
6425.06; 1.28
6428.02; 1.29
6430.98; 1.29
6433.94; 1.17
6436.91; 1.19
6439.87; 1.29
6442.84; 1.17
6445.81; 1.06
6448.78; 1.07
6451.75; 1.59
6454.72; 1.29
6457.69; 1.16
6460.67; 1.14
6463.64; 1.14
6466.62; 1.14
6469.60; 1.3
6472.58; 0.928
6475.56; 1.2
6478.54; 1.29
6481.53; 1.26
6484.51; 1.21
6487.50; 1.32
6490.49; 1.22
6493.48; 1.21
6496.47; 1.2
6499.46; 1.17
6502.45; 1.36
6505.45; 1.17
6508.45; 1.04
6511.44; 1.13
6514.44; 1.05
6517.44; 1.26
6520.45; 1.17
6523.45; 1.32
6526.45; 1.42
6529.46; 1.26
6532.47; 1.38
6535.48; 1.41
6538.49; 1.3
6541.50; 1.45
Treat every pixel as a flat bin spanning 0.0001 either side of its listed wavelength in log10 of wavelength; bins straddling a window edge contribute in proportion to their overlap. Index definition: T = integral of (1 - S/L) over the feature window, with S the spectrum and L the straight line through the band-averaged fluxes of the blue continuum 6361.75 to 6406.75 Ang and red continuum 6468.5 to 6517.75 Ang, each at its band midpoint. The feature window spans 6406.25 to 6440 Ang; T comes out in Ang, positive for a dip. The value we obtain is -3.05 Ang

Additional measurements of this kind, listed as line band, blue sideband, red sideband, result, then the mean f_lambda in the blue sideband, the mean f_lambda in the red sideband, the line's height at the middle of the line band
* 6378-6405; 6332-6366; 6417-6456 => 0.6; 1.09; 1.23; 1.16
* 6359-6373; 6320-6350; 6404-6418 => 2.5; 1.19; 1.25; 1.21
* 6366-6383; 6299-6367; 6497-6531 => 1.5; 1.13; 1.21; 1.15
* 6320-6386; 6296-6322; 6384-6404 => 3.4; 1.17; 1.14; 1.16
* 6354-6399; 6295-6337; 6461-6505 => 5.0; 1.17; 1.21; 1.19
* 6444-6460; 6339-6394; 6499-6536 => -0.9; 1.07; 1.24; 1.16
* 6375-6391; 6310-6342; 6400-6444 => 1.9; 1.17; 1.22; 1.2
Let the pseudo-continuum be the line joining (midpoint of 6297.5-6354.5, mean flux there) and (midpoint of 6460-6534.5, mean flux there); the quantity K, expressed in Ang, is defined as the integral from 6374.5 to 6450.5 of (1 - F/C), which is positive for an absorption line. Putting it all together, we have 1.1 Ang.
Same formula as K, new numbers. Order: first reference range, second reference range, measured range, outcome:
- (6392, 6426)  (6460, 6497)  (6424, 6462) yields -0.7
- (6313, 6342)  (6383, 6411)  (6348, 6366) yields 2.7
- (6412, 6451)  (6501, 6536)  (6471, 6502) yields 0.6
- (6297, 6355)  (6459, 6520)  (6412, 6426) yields -0.6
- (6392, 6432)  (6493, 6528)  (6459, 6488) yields 0.7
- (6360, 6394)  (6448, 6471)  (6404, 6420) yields -1.7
